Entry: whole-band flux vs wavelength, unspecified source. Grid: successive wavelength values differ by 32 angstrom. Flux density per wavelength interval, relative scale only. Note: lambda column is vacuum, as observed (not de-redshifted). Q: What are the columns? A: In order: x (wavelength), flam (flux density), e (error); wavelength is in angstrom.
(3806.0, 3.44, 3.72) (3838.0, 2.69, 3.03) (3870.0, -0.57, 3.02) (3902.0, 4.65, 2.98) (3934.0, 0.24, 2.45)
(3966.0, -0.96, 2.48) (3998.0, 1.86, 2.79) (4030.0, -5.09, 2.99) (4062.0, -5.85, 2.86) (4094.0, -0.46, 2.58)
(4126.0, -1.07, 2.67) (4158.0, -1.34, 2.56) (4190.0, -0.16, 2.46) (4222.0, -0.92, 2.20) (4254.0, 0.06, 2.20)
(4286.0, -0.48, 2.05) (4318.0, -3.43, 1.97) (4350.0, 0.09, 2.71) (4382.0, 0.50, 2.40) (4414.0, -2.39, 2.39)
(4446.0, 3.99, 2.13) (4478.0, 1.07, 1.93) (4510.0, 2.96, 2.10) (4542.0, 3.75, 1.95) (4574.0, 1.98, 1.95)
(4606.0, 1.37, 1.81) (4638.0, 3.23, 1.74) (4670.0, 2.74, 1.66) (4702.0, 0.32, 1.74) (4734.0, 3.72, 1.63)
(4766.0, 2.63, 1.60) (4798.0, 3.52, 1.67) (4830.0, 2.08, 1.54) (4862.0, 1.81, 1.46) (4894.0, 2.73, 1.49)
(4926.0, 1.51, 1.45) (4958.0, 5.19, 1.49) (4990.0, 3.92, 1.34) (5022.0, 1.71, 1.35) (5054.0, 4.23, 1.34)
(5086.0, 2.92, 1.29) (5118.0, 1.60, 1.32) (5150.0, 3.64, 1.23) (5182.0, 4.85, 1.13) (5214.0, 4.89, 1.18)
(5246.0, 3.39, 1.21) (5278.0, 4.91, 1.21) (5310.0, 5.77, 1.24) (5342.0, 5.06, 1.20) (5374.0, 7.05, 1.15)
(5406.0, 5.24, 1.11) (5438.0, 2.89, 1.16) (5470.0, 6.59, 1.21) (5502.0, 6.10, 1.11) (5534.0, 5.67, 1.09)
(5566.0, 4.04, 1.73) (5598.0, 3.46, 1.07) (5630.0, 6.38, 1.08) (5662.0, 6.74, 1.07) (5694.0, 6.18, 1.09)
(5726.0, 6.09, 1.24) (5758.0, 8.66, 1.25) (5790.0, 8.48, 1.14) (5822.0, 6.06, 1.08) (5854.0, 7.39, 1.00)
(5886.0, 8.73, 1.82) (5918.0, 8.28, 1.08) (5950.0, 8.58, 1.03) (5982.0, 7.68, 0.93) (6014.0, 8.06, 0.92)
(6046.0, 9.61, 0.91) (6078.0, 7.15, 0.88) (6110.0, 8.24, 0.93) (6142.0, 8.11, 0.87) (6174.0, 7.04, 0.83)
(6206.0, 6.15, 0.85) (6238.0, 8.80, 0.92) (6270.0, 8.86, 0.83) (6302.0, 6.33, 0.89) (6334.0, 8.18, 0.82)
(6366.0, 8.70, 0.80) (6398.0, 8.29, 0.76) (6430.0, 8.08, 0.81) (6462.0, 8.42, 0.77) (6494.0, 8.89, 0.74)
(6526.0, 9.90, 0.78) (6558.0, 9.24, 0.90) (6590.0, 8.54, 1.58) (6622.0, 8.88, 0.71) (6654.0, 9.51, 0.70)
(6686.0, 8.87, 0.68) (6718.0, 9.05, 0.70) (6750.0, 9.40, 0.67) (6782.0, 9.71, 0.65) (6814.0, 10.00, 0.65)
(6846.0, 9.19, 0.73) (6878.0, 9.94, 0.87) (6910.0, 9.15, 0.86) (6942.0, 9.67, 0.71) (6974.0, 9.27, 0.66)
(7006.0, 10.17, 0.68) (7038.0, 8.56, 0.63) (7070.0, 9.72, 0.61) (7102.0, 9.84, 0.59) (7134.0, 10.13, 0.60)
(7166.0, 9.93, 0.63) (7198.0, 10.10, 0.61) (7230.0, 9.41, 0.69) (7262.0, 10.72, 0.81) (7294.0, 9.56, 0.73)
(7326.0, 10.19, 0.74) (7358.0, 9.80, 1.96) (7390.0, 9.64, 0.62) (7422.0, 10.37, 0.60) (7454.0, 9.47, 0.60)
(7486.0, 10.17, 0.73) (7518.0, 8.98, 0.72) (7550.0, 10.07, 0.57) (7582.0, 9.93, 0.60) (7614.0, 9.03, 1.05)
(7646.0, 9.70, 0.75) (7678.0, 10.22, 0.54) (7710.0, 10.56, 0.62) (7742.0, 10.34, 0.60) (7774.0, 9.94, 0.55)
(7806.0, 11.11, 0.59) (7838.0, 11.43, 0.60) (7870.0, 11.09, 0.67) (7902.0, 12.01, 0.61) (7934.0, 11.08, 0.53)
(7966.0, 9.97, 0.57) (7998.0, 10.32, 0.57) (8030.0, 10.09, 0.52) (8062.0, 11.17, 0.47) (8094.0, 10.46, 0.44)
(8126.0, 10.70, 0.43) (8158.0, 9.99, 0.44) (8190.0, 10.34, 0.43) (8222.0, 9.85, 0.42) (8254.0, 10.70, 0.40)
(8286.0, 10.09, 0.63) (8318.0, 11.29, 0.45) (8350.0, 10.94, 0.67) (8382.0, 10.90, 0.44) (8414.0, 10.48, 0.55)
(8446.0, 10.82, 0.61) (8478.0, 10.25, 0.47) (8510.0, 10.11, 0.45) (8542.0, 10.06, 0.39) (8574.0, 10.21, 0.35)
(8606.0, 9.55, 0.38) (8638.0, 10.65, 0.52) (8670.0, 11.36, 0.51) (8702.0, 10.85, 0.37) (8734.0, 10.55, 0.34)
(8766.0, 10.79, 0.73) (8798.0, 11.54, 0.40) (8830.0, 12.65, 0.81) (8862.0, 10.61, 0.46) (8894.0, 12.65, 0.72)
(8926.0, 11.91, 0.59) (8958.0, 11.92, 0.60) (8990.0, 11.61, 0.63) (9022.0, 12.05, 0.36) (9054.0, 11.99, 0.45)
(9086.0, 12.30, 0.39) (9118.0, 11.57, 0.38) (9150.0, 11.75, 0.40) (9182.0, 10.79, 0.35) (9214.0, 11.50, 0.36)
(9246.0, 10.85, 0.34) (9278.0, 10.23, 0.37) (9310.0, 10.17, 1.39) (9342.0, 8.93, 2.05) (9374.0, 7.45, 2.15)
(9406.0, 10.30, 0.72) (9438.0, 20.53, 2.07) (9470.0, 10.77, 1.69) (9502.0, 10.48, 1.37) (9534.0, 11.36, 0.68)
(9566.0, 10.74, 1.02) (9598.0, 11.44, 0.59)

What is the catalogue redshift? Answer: 0.20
